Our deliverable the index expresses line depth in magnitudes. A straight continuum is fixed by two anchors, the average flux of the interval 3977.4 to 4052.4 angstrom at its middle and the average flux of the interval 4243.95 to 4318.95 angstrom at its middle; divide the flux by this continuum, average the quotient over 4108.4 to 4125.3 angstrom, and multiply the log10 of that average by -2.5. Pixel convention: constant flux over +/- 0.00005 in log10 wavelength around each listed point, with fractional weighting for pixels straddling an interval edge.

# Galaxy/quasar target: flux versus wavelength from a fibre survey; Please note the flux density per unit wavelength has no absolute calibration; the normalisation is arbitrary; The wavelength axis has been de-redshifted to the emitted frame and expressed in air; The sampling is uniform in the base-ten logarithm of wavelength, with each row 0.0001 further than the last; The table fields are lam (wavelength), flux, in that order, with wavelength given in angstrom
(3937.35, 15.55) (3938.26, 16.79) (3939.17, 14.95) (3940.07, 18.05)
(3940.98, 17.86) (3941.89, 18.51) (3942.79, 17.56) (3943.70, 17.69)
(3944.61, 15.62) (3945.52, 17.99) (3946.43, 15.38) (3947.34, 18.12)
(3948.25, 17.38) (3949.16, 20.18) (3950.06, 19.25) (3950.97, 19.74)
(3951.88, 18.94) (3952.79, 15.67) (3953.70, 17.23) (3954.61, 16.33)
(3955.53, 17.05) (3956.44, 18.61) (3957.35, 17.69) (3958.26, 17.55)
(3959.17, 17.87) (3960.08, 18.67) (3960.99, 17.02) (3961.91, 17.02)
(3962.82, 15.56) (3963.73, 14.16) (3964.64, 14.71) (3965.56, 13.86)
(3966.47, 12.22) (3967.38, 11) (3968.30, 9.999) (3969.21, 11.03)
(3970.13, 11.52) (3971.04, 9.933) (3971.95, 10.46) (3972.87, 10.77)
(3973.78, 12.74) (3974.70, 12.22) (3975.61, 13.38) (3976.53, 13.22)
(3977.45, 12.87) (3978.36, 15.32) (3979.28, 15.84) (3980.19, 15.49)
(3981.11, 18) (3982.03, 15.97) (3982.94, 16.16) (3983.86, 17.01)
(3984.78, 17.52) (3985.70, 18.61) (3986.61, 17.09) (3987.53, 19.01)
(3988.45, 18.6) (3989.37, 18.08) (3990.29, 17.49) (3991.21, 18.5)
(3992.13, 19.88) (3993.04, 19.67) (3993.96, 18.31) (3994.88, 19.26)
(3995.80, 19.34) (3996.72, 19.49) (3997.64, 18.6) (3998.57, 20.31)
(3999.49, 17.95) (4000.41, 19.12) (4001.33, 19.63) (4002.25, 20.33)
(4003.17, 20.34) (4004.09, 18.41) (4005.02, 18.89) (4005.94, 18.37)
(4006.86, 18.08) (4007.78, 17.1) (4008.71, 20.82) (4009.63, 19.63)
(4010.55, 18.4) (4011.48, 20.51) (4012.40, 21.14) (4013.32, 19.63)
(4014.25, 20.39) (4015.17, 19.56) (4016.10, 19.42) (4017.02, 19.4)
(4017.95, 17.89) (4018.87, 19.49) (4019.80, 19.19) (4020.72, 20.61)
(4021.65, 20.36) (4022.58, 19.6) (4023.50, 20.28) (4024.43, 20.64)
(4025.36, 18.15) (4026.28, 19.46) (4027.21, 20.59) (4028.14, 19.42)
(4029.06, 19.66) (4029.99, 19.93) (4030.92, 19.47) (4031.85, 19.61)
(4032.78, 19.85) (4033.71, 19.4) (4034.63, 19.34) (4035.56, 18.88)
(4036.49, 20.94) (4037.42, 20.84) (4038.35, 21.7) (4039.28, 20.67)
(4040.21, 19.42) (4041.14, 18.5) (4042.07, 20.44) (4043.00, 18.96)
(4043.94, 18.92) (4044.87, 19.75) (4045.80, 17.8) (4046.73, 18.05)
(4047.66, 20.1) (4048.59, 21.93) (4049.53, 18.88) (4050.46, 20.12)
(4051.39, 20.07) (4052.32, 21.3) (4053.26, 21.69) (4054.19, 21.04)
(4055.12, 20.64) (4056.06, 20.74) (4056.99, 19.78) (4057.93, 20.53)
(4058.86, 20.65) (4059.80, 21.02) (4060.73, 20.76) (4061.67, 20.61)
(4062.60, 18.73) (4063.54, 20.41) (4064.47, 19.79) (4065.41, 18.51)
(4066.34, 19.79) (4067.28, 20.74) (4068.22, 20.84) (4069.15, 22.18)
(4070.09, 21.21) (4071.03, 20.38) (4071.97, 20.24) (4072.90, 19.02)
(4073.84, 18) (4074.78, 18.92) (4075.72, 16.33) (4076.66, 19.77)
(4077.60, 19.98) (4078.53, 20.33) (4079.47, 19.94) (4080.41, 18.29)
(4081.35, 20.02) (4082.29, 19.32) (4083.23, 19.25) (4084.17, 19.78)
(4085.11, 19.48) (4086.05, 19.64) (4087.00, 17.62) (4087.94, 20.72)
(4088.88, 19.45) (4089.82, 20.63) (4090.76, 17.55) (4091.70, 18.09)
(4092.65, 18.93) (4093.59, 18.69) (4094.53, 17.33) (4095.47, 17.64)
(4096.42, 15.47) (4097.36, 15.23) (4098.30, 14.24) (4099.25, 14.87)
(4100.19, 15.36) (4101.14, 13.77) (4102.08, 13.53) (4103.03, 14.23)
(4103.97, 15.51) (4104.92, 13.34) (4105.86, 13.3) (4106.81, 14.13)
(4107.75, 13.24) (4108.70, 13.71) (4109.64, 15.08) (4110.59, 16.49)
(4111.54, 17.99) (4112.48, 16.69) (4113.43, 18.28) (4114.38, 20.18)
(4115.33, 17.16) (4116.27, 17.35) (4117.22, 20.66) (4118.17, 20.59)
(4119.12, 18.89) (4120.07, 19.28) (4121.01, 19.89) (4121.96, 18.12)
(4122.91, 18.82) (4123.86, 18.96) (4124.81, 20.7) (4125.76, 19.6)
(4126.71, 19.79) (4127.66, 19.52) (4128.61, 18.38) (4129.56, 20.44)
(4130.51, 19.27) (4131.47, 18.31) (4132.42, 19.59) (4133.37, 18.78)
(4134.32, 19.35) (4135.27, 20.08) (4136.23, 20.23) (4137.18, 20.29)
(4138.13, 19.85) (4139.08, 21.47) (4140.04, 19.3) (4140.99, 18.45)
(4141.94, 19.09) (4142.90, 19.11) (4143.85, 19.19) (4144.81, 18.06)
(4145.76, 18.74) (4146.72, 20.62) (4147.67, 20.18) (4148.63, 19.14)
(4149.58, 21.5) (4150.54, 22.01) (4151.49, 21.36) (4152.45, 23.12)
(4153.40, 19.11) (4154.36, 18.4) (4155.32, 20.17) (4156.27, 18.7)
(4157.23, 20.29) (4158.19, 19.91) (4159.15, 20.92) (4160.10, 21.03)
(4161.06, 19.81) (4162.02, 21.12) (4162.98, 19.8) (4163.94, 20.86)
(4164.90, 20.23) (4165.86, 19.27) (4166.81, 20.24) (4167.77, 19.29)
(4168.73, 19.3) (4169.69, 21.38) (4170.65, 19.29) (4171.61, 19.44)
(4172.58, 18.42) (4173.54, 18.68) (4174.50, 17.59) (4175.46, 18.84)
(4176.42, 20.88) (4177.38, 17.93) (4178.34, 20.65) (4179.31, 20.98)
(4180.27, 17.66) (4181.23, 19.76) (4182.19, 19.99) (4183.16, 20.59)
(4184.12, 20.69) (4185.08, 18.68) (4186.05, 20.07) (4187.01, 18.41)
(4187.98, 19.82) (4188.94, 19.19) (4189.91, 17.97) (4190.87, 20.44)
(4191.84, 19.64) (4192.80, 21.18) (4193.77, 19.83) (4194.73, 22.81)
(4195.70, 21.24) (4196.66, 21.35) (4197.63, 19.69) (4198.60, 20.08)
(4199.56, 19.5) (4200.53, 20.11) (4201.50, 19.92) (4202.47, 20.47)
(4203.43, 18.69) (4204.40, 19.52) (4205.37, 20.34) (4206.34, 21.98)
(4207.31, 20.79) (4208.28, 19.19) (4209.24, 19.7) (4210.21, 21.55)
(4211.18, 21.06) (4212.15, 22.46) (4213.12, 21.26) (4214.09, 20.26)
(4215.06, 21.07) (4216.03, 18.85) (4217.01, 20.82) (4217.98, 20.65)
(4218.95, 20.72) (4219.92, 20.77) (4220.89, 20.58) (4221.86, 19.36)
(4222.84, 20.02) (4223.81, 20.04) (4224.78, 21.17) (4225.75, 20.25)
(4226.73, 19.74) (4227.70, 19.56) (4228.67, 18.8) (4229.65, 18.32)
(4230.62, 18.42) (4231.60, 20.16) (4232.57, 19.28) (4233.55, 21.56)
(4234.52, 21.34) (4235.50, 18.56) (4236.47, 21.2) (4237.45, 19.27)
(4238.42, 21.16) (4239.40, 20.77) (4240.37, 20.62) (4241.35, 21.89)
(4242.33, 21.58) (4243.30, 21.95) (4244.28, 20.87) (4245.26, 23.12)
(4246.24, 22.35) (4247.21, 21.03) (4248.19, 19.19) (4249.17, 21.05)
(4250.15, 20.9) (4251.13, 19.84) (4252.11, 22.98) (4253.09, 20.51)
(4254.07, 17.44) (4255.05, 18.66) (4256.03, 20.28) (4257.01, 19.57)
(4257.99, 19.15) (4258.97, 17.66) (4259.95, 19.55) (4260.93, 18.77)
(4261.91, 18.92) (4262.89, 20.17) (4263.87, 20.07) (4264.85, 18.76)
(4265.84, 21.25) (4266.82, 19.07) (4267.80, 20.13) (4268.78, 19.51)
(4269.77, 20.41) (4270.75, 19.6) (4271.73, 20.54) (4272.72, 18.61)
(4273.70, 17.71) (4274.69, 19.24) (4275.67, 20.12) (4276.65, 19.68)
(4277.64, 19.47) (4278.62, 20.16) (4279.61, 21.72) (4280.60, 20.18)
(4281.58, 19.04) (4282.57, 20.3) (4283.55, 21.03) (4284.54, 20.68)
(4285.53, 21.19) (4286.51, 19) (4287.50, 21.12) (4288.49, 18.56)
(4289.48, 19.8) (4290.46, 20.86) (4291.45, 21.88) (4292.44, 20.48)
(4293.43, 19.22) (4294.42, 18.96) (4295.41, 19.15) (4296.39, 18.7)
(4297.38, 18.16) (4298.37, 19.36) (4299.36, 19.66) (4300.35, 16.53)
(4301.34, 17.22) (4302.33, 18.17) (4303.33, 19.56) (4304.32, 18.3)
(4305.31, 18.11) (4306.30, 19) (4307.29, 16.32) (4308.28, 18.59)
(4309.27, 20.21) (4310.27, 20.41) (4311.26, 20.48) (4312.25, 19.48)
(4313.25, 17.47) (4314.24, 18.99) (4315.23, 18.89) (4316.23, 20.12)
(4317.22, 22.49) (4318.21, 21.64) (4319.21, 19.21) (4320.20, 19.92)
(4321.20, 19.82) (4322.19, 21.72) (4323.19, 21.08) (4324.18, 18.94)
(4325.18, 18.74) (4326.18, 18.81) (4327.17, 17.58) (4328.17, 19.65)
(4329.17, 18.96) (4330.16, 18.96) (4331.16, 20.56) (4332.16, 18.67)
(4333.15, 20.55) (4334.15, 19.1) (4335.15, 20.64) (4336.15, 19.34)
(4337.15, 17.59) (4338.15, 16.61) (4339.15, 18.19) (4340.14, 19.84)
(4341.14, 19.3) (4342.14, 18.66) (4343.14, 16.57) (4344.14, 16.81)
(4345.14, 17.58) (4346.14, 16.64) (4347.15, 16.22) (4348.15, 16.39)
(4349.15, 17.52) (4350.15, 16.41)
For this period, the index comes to 0.06 mag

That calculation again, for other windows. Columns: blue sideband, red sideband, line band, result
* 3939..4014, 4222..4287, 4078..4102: 0.014 mag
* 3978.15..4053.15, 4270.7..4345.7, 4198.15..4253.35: -0.065 mag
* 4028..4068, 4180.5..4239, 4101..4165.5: 0.072 mag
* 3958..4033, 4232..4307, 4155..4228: -0.048 mag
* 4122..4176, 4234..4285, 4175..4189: 0.012 mag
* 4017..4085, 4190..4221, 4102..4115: 0.283 mag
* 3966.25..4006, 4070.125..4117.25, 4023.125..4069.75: -0.179 mag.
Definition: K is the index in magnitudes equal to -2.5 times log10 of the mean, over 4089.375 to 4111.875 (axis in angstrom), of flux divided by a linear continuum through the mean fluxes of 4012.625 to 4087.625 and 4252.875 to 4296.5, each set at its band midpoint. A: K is 0.249 mag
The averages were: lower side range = 19.8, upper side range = 19.7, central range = 15.7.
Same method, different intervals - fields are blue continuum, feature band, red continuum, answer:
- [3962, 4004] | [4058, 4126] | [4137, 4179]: 0.006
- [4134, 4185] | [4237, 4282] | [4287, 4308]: -0.048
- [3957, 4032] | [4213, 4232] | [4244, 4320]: -0.043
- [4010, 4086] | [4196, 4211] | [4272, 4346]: -0.039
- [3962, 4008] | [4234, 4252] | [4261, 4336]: -0.109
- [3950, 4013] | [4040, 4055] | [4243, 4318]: -0.139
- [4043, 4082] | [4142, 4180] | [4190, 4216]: 0.025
